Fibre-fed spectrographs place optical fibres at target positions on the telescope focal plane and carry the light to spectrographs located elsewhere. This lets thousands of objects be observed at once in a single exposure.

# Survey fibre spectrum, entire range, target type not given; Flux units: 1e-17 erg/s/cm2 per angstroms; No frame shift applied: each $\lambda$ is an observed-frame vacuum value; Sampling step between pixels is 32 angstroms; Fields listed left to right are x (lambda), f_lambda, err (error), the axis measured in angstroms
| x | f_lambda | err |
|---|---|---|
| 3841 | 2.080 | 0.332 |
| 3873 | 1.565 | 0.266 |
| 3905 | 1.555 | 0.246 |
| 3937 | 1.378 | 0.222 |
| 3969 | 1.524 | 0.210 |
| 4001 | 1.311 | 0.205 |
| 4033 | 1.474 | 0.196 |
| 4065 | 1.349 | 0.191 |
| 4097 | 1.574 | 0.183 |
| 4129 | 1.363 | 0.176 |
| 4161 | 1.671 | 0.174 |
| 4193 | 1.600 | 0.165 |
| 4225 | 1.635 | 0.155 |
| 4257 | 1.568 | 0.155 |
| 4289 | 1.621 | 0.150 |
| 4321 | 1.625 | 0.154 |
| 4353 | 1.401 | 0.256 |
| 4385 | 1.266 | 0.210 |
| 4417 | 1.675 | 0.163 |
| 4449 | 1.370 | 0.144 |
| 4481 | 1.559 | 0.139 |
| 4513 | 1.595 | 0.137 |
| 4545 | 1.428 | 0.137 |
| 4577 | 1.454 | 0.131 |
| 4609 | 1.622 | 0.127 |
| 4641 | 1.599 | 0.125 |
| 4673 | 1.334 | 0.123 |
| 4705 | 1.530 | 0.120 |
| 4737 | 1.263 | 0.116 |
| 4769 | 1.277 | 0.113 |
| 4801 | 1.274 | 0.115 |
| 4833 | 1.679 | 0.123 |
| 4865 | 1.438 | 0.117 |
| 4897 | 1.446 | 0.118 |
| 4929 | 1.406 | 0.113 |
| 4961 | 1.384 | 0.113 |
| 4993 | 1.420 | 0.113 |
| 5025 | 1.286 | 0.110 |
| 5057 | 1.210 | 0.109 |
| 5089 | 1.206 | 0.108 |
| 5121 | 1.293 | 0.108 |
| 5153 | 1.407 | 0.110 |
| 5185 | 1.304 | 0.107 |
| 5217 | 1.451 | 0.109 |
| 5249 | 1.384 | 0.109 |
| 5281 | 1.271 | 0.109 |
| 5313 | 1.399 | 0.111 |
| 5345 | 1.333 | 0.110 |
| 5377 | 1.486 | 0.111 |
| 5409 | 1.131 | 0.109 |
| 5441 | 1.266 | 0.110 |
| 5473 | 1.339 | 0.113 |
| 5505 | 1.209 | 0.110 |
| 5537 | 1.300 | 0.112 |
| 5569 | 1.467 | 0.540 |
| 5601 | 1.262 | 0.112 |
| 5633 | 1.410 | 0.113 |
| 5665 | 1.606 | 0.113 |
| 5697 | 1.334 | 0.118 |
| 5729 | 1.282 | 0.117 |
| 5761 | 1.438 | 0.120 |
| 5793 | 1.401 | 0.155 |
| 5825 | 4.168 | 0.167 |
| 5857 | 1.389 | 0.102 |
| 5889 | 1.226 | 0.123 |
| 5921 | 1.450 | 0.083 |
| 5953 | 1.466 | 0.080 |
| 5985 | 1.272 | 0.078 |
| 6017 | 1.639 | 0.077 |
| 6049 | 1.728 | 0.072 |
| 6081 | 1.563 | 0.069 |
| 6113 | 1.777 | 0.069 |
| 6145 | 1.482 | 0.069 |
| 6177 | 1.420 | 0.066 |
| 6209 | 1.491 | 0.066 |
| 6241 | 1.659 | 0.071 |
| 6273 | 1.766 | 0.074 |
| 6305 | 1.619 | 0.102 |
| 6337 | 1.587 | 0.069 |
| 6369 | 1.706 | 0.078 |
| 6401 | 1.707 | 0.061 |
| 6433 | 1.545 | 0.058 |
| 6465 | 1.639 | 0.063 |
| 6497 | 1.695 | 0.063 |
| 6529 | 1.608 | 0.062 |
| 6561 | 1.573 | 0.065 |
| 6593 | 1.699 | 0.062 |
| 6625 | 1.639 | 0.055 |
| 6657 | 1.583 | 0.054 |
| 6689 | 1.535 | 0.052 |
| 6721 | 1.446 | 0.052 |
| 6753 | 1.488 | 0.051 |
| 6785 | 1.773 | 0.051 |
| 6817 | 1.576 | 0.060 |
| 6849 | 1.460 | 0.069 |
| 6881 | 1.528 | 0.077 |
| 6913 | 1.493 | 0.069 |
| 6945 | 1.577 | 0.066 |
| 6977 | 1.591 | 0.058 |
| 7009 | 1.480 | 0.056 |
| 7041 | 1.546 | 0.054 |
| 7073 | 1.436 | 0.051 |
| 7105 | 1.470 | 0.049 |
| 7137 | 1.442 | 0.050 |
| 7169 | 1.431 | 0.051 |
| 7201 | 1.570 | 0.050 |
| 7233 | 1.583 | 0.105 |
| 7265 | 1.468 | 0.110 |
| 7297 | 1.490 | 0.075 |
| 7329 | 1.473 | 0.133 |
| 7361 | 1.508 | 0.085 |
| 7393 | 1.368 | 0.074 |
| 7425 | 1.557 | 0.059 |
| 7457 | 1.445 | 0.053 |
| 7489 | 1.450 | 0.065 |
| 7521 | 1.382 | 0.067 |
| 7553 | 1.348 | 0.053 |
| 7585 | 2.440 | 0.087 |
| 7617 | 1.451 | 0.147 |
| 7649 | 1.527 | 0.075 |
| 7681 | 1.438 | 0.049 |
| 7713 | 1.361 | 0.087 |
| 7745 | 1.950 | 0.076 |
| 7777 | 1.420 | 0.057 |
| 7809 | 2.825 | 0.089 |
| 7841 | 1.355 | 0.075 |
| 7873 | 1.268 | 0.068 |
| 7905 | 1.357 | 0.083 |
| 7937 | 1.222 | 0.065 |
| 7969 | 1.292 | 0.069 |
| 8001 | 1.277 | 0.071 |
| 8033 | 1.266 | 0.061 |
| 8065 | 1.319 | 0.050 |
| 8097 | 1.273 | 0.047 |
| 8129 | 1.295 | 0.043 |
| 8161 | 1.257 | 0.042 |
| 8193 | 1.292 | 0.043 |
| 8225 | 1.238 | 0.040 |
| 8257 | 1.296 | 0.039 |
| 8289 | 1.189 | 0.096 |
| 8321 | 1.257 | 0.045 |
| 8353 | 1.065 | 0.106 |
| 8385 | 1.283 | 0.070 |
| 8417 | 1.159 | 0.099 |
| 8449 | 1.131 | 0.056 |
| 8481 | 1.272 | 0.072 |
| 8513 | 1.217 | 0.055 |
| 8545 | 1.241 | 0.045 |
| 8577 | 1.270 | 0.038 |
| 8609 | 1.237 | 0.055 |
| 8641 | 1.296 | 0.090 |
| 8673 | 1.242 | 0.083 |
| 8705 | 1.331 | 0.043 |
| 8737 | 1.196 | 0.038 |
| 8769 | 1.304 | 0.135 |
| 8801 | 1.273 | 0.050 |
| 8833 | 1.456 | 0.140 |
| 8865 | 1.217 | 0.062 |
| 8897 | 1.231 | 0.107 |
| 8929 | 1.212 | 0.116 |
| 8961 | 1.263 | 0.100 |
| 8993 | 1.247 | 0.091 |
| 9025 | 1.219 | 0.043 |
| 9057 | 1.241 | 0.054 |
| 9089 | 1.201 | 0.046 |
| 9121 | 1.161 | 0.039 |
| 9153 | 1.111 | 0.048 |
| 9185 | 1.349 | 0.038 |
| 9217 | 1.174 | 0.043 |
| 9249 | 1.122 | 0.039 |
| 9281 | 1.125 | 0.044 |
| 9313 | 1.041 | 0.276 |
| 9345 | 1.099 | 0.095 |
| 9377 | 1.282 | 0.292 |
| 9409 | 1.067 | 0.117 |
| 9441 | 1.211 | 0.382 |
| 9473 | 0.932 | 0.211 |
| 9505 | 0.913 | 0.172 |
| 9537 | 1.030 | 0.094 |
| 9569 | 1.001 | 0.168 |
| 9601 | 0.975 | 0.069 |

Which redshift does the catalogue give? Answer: 0.56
